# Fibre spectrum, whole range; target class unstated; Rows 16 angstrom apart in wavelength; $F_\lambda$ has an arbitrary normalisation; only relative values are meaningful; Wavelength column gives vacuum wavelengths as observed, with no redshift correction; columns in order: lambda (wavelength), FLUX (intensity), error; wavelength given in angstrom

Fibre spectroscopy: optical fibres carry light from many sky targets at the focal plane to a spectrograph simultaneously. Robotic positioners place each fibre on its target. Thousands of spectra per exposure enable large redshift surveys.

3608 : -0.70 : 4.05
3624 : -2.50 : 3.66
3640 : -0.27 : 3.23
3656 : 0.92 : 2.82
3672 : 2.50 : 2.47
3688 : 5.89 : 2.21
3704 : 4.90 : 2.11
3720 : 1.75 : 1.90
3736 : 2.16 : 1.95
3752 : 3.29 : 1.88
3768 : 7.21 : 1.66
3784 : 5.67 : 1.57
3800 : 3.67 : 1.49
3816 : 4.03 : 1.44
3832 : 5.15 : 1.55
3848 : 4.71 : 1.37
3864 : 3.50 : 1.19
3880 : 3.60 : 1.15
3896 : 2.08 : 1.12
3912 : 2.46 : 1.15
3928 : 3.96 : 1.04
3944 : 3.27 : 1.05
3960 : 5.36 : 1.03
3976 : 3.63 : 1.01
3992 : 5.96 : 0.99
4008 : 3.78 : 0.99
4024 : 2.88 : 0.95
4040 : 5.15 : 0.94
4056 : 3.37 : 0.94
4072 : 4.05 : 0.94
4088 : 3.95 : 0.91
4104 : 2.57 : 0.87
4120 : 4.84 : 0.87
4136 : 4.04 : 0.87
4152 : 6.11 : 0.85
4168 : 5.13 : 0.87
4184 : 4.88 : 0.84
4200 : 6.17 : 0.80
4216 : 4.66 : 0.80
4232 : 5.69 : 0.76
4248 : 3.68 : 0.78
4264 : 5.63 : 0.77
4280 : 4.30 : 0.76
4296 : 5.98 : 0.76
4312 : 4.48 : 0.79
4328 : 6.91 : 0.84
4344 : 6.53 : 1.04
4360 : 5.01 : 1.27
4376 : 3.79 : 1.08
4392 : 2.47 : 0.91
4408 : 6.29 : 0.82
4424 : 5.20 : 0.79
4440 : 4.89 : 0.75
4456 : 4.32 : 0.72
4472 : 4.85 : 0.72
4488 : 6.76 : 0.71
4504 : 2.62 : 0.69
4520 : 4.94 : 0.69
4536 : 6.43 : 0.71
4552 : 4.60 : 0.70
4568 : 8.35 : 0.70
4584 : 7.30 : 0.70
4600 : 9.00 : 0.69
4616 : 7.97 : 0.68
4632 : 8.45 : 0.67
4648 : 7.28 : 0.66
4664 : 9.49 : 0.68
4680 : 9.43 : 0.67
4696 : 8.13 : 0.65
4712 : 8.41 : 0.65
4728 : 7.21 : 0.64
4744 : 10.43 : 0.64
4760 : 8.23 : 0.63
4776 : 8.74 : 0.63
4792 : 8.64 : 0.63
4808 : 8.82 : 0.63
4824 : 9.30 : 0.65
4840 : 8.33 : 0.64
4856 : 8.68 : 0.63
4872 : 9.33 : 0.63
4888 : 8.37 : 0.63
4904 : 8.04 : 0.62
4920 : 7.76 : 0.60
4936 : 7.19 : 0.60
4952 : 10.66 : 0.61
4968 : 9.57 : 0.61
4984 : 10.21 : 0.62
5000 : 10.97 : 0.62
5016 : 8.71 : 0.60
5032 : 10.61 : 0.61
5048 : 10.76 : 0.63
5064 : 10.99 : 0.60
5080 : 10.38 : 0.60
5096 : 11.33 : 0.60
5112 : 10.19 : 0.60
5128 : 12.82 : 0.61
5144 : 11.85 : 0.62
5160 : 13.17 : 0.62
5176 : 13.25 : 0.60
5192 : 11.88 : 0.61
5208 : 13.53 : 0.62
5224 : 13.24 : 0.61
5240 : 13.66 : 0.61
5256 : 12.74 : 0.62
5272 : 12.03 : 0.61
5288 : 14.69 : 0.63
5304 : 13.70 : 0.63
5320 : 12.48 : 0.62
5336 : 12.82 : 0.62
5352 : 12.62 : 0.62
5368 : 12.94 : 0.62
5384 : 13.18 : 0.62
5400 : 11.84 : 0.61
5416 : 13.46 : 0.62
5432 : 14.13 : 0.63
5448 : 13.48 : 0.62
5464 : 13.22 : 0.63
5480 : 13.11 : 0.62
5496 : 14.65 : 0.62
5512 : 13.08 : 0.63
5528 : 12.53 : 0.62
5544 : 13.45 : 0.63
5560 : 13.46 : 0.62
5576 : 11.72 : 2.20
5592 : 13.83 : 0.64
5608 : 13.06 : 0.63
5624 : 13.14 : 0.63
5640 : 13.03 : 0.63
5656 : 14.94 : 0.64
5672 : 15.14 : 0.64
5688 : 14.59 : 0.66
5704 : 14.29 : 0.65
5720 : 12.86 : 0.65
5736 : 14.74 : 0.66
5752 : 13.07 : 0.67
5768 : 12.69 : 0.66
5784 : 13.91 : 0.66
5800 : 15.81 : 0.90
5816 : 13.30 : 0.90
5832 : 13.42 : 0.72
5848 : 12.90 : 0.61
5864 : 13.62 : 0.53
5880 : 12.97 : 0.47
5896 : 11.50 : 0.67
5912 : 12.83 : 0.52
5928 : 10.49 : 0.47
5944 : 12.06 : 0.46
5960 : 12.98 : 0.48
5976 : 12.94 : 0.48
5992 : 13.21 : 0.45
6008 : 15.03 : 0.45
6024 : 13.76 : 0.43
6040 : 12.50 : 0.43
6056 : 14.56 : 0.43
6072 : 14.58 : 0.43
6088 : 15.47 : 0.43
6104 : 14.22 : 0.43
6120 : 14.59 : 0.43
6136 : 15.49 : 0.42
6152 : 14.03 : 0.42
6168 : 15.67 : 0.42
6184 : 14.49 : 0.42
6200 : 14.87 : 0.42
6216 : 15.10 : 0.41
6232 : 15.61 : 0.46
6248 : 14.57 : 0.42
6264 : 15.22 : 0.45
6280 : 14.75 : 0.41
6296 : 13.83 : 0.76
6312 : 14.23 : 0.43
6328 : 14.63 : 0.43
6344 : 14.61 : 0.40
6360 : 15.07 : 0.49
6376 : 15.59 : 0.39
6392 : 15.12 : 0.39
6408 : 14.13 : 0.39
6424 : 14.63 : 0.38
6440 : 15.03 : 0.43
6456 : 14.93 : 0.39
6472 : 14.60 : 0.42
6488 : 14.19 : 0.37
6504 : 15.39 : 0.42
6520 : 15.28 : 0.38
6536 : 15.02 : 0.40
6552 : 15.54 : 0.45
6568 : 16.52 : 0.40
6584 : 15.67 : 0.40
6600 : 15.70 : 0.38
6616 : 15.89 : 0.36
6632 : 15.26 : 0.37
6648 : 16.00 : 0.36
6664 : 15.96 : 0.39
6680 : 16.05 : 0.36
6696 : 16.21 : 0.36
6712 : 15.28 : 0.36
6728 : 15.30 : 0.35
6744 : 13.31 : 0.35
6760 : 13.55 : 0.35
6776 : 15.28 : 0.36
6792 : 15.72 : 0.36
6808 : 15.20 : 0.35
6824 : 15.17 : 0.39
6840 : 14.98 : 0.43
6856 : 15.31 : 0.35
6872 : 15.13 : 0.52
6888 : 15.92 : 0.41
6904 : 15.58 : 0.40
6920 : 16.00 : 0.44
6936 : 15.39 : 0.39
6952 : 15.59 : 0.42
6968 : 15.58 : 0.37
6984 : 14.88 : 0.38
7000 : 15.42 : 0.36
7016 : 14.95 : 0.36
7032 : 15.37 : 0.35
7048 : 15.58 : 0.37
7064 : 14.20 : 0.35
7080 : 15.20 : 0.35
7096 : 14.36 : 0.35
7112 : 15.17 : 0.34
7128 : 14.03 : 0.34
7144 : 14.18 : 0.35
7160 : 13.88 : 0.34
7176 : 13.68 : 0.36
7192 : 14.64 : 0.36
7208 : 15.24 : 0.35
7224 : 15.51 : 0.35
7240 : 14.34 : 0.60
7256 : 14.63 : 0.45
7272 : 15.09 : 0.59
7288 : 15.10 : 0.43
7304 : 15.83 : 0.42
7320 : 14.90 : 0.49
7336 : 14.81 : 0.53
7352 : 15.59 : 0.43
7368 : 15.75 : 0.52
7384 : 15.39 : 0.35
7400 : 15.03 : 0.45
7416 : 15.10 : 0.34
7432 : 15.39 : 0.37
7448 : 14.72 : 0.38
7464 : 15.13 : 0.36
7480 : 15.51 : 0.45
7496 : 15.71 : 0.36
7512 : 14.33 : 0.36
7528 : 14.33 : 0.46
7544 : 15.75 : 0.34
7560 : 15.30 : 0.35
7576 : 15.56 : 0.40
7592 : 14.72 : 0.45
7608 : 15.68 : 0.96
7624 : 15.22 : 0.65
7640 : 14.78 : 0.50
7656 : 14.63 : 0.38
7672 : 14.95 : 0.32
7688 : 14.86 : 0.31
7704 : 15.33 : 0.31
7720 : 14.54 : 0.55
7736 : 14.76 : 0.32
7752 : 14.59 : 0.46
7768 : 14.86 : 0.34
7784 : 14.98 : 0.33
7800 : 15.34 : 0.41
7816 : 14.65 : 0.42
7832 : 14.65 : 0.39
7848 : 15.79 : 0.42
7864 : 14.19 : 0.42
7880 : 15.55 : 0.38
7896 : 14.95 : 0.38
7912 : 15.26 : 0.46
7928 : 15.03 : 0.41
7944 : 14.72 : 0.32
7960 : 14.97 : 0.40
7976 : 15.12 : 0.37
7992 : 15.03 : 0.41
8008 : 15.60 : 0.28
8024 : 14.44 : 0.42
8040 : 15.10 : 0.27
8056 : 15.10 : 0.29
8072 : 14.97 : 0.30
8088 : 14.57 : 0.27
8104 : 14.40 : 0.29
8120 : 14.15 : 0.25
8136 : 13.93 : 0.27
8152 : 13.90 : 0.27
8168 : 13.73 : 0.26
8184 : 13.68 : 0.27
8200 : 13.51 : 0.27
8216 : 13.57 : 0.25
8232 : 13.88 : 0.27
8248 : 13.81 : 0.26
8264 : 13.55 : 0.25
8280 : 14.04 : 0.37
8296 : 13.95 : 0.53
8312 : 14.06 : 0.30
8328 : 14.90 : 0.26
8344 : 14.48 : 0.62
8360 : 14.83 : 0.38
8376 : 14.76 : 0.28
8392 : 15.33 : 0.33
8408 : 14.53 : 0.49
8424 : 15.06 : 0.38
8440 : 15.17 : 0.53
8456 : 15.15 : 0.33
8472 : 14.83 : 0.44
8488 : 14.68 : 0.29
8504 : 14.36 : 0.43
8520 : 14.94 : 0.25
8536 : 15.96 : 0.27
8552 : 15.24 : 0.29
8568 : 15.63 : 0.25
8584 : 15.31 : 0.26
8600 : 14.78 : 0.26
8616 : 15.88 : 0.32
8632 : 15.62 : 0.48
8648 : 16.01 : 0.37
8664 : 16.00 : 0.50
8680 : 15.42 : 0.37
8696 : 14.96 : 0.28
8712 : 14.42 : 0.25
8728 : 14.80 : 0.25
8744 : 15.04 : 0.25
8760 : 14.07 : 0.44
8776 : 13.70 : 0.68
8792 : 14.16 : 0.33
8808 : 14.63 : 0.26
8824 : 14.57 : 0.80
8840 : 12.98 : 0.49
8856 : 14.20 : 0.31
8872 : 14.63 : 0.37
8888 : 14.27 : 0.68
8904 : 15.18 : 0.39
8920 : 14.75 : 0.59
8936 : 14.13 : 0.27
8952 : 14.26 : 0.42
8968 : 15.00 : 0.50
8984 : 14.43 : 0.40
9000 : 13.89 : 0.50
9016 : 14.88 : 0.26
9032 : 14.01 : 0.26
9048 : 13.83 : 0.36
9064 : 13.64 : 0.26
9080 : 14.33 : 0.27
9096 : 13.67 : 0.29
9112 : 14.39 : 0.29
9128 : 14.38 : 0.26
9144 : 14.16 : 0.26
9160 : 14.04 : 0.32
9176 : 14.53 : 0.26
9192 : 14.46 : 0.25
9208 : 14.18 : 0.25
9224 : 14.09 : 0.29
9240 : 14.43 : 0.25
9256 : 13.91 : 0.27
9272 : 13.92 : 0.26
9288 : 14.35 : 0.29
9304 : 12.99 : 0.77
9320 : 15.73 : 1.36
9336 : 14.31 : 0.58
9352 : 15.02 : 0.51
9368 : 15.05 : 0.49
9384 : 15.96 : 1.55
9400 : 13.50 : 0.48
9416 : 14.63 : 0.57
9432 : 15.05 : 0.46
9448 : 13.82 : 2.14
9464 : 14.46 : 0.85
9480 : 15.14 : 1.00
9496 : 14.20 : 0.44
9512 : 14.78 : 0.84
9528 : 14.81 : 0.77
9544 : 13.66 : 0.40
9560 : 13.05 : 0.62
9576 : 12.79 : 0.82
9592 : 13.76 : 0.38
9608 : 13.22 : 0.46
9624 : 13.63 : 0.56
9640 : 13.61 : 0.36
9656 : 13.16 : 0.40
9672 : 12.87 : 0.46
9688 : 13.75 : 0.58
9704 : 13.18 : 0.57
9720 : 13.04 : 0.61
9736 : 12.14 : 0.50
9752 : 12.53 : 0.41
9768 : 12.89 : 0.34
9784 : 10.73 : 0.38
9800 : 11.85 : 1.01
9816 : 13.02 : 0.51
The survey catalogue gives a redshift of 0.145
